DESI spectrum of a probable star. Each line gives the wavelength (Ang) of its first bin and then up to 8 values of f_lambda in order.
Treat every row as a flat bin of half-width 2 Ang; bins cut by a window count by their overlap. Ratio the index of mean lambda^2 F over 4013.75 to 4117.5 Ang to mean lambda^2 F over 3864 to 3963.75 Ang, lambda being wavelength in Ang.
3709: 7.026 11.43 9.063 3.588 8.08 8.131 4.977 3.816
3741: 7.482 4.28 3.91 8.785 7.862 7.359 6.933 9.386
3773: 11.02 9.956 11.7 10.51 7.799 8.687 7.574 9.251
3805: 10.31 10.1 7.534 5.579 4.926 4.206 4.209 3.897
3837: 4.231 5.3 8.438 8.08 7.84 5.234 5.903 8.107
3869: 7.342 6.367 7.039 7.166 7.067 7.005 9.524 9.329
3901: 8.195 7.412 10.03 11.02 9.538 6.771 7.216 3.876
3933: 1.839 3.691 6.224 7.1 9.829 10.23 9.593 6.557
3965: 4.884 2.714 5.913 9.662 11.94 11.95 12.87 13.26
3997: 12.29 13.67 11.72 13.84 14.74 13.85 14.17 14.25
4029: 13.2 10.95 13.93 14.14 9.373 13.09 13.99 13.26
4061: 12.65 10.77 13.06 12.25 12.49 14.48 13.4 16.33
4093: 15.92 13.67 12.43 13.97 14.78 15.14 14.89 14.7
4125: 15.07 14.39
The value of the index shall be 1.94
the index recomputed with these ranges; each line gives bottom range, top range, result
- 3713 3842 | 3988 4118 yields 2.12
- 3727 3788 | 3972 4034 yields 1.83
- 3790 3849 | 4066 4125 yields 2.39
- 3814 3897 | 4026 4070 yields 2.15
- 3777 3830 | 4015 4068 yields 1.82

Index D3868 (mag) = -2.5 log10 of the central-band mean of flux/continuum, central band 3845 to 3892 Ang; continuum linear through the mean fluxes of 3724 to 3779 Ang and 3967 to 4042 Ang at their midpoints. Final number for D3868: 0.31 mag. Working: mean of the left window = 7.27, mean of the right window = 12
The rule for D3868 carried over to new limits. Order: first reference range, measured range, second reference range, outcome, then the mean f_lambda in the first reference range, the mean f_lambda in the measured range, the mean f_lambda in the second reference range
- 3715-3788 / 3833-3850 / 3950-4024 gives 0.40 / 7.6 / 6.11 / 10.8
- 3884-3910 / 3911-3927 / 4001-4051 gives 0.06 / 8.35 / 8.64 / 13.1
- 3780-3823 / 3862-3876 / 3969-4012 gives 0.31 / 8.47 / 7.16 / 11.4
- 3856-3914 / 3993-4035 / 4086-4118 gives -0.13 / 7.77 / 13.3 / 14.6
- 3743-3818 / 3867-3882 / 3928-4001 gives 0.19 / 8.38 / 6.97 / 8.23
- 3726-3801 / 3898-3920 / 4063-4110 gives 0.15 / 7.83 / 9.13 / 13.6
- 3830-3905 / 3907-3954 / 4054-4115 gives 0.22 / 6.98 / 7.22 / 13.6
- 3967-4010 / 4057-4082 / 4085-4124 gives 0.07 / 10.8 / 12.6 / 14.6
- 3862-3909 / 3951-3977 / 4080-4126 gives 0.42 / 7.75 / 6.88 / 14.6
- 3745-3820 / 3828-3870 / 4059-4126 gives 0.47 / 8.41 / 6.26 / 13.9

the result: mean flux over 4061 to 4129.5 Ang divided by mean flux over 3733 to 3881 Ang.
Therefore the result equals 1.9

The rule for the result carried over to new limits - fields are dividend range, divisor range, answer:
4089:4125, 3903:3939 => 2.14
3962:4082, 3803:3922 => 1.64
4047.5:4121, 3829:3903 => 1.98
